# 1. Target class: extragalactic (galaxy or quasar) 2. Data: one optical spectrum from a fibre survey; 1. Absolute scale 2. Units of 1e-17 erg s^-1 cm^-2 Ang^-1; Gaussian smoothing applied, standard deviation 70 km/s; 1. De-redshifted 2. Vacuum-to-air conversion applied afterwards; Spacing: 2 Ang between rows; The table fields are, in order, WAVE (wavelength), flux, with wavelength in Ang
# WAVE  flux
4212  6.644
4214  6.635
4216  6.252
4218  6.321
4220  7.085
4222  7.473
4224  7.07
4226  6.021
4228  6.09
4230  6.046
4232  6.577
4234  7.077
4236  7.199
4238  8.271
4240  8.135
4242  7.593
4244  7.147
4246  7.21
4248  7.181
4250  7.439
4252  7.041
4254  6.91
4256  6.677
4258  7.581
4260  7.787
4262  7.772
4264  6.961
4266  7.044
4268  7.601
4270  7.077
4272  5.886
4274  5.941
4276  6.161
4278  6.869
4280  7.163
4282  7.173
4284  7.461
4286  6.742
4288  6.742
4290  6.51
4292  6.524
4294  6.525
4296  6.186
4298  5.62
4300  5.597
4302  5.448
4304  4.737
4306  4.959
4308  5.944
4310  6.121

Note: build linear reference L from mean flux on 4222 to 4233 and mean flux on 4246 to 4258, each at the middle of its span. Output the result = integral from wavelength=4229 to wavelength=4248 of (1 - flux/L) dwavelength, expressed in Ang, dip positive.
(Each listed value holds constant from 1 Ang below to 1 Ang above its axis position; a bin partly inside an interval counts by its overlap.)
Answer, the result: -1.4 Ang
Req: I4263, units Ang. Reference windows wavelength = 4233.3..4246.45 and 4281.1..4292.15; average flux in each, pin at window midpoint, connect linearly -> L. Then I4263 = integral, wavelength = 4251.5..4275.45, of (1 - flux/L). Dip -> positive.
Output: 0.7 Ang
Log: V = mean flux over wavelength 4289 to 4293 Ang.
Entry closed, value 6.52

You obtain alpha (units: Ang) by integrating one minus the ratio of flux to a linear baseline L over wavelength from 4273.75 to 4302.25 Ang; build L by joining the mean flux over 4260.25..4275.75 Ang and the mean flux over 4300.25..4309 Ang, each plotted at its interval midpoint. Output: -2.2 Ang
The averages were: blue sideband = 6.9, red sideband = 5.3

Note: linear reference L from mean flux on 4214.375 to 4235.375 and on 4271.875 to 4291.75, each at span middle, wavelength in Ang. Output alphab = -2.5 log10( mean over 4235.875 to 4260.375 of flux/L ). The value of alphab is -0.12 mag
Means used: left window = 6.61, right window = 6.69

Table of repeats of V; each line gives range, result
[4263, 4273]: 6.91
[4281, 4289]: 7.03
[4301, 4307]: 5.05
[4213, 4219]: 6.4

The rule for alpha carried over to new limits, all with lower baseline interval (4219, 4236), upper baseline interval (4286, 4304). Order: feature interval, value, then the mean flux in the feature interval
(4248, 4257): -0.8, 7.04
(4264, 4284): -1.7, 6.81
